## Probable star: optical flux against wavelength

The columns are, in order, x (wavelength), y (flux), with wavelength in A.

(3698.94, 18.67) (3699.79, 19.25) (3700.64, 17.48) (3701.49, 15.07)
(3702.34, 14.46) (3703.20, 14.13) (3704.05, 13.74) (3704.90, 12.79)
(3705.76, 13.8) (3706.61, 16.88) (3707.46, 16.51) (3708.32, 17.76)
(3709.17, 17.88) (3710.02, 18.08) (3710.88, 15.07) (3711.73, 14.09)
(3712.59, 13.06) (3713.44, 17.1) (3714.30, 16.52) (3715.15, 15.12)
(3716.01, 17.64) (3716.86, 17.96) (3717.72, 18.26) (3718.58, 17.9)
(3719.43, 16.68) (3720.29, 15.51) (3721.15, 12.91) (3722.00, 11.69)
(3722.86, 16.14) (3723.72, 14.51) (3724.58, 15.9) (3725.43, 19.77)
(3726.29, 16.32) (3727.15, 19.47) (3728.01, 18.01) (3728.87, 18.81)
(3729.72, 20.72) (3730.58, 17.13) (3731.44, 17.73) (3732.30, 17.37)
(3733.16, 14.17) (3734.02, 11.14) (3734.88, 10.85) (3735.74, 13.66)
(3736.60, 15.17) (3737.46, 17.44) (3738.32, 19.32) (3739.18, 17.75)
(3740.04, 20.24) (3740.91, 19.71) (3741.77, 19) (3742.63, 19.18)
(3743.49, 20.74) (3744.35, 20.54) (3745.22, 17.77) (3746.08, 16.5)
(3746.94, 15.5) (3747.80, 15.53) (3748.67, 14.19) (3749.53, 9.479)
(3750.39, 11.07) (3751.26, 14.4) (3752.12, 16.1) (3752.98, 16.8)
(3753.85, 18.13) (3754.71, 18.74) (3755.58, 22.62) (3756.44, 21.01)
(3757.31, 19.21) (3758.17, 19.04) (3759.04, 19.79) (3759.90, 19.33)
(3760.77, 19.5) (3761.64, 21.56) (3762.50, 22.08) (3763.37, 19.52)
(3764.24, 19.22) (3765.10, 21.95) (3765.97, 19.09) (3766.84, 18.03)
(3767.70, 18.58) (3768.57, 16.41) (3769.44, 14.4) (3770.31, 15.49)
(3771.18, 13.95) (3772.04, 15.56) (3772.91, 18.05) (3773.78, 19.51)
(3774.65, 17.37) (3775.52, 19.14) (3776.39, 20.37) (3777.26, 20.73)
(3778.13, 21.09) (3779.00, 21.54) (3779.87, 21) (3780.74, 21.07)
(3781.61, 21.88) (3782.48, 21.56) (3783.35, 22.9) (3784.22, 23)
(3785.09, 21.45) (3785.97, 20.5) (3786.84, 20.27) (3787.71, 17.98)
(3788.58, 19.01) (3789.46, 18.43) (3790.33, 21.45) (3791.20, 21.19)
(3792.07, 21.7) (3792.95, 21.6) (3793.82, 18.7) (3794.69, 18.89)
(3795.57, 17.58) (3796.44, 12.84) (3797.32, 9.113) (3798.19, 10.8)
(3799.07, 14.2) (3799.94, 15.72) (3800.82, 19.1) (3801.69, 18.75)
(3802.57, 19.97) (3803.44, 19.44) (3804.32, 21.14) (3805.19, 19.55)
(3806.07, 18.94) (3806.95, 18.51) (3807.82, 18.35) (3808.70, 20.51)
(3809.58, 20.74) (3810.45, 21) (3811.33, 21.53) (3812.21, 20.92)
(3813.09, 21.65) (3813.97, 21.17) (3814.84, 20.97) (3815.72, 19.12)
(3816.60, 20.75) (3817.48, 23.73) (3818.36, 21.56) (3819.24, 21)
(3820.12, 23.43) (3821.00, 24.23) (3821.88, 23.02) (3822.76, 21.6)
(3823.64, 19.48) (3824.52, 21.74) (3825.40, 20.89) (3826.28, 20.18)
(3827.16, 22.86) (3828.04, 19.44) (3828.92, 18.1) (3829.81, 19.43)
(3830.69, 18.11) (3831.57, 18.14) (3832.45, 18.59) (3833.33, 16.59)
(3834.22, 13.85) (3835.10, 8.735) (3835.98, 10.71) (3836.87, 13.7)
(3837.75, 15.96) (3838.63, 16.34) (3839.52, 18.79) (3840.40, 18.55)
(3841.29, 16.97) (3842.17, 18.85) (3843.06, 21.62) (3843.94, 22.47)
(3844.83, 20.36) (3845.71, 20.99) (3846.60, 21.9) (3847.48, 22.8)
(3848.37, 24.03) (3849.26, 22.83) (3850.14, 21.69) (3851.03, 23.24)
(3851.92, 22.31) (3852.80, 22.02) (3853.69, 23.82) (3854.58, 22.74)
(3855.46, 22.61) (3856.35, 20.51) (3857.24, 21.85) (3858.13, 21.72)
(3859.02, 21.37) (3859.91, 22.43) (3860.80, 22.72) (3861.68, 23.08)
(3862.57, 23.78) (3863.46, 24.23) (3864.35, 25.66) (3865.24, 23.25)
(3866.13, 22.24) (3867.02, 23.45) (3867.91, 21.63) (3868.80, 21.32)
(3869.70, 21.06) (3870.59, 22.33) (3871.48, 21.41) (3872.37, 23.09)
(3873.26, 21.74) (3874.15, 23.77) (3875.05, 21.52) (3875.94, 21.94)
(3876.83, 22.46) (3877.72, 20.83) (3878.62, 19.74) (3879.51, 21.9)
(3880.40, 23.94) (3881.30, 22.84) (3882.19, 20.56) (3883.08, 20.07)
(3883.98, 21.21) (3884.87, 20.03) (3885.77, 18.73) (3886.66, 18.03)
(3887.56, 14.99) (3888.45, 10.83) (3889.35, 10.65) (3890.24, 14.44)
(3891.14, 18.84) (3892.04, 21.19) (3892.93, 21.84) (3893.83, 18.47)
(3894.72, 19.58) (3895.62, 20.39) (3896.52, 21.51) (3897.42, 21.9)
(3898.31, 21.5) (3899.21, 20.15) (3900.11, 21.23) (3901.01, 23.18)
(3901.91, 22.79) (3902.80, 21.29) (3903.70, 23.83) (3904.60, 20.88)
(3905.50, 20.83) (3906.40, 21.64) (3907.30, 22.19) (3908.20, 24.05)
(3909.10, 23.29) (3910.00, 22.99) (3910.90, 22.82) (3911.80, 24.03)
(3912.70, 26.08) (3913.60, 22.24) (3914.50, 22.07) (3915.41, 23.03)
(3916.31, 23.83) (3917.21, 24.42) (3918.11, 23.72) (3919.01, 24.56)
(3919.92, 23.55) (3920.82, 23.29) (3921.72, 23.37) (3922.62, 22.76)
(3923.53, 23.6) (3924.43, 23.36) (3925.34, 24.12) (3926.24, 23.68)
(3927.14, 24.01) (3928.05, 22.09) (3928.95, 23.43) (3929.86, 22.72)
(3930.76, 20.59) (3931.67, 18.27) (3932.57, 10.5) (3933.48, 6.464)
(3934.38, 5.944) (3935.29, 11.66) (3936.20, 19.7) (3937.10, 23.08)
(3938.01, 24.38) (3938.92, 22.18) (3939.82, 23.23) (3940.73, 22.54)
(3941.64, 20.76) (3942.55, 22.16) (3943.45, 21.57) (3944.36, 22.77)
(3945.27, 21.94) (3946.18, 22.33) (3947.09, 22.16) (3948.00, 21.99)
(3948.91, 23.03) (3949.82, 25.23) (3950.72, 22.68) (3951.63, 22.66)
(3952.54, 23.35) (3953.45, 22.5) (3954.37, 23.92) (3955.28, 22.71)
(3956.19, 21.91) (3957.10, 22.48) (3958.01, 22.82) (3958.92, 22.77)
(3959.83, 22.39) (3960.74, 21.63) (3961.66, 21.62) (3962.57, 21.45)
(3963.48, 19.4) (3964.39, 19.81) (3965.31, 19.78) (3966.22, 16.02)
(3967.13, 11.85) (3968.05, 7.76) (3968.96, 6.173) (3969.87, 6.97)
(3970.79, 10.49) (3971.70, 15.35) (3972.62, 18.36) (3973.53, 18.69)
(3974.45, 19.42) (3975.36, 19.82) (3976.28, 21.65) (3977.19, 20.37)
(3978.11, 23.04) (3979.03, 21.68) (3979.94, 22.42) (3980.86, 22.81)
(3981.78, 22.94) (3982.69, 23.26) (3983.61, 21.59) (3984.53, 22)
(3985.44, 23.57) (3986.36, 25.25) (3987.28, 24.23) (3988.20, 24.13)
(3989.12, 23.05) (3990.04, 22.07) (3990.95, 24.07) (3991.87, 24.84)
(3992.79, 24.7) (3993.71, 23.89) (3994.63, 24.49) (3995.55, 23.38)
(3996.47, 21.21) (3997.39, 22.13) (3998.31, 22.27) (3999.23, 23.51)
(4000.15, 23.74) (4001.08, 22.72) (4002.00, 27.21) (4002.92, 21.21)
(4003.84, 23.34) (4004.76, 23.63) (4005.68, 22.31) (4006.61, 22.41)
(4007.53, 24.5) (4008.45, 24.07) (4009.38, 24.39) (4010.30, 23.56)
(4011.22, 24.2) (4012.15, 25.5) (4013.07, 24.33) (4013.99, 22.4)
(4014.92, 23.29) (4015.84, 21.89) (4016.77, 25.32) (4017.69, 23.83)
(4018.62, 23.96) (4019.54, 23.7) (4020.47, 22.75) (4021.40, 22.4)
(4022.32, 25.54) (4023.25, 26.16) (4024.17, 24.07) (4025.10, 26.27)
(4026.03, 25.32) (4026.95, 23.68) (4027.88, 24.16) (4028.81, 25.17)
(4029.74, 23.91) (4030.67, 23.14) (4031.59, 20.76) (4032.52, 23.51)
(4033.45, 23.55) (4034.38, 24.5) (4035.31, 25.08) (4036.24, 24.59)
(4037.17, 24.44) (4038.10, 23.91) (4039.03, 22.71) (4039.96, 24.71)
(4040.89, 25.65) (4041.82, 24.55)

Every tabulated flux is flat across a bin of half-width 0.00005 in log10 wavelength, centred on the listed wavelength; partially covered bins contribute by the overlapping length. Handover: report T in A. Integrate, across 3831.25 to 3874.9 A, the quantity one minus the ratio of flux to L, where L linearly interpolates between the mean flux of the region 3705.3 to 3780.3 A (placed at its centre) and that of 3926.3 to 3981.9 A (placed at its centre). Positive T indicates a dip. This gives -4.9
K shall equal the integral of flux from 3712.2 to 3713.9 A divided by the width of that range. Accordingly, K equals 15.1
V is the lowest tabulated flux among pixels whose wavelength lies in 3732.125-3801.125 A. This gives 9.113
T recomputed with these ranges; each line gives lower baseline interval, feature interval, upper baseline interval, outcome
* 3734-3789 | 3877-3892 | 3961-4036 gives 1.13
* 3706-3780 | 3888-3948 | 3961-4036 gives -1.40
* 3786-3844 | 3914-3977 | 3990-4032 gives 5.14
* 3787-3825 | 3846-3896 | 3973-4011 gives -1.17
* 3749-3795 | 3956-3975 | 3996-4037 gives 4.45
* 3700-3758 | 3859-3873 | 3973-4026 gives -1.95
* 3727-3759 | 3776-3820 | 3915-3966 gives -3.27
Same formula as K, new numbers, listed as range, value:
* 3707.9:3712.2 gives 16.6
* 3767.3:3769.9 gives 16.4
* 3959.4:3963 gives 21.7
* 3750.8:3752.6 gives 15.3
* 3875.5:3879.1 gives 21.3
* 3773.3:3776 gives 18.7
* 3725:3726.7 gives 18.1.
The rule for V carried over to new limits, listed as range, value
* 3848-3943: 5.944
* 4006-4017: 21.89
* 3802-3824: 18.35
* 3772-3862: 8.735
